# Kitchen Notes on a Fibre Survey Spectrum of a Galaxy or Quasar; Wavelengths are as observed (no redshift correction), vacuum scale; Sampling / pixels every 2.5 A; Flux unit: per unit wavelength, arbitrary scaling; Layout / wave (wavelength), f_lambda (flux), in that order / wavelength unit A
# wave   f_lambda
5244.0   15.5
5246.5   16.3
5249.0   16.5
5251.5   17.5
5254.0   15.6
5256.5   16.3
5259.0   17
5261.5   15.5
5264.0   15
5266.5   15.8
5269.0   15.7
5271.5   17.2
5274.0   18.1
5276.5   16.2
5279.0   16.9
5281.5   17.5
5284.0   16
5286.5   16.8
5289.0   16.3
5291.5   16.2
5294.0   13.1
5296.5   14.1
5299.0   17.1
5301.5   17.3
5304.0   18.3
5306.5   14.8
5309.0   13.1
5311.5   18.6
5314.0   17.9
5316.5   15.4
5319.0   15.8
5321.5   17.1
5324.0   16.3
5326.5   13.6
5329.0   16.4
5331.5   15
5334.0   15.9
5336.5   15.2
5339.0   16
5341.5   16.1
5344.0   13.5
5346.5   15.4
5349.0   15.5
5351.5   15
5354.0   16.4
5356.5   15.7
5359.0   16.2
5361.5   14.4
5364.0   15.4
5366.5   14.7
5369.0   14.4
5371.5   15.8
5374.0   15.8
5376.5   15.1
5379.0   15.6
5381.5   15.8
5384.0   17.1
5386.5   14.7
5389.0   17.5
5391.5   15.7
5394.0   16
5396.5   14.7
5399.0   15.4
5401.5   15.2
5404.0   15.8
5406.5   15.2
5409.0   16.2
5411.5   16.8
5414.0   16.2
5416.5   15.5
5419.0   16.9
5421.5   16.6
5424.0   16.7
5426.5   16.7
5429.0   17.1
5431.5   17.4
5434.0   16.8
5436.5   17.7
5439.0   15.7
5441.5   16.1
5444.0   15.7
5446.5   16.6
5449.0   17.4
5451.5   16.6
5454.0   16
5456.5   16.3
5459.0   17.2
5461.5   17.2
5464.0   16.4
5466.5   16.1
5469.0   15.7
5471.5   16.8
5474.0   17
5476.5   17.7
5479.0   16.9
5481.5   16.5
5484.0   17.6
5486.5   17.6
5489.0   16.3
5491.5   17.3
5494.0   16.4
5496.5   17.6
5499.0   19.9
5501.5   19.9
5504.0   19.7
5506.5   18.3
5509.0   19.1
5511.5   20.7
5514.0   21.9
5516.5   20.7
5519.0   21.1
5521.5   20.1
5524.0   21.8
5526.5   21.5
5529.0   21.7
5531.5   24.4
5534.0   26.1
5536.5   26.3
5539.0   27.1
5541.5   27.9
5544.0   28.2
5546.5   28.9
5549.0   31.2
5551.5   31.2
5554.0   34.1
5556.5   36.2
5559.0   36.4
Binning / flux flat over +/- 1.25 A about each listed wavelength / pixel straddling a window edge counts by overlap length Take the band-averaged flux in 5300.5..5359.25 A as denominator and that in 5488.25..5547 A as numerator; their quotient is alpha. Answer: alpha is 1.4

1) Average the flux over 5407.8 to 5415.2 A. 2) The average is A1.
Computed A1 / 16.4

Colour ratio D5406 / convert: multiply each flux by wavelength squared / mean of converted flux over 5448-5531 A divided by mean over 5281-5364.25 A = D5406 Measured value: 1.24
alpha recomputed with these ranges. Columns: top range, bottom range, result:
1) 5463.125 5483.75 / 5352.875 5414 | 1.07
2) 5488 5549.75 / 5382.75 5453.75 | 1.36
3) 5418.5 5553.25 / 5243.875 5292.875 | 1.19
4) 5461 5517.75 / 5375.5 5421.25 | 1.13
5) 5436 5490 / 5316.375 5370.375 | 1.08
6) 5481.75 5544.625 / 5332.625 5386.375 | 1.36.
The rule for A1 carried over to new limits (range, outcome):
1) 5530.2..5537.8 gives 25.6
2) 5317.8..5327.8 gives 15.7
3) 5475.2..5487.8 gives 17.3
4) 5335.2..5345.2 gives 15.2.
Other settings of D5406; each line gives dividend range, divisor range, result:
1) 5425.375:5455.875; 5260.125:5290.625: 1.08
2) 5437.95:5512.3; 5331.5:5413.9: 1.15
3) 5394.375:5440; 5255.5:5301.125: 1.06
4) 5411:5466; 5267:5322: 1.07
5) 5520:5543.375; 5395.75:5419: 1.61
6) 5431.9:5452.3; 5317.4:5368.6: 1.11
